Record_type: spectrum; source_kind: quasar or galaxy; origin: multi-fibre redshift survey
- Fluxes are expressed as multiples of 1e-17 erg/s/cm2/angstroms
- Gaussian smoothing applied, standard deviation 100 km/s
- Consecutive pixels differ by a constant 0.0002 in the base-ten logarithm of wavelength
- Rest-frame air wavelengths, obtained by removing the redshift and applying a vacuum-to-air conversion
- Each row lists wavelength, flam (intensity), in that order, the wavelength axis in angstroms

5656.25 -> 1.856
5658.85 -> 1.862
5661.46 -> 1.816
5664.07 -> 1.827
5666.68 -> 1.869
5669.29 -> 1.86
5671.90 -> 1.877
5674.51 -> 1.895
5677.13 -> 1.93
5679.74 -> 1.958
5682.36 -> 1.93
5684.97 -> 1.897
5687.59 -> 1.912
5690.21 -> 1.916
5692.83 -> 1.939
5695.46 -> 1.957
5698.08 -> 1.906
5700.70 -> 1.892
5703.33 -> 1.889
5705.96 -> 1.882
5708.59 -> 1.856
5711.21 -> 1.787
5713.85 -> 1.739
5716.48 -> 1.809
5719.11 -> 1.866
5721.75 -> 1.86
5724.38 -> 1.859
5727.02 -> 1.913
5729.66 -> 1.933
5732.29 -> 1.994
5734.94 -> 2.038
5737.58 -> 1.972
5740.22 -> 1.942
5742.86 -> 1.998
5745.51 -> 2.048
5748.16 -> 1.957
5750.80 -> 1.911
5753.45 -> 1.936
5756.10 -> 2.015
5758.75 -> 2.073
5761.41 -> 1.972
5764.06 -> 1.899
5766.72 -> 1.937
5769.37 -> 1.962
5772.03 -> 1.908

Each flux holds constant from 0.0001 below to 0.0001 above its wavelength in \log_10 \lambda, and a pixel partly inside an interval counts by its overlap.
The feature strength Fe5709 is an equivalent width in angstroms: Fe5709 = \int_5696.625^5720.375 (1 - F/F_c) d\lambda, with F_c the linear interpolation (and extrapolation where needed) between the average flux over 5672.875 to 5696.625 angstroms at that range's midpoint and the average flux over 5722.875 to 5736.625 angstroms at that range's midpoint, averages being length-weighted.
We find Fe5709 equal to 1.1 angstroms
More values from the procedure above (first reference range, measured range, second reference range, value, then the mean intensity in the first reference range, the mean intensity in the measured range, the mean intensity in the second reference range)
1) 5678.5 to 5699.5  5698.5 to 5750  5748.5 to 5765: 1.1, 1.93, 1.91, 1.97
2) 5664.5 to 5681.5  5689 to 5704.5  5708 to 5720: -0.6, 1.9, 1.92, 1.81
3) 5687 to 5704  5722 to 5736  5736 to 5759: 0.1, 1.92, 1.94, 1.98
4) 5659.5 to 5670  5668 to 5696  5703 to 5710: -0.9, 1.84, 1.91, 1.87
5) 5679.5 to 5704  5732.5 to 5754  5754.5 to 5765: 0.0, 1.92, 1.98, 1.99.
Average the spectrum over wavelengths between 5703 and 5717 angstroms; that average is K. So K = 1.82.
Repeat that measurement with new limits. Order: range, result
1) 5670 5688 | 1.91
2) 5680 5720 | 1.88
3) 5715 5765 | 1.95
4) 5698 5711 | 1.88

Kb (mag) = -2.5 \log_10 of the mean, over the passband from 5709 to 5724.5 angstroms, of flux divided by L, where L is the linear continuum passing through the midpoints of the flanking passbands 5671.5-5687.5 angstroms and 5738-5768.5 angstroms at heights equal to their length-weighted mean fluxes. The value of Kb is 0.07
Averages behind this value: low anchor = 1.92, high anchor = 1.97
